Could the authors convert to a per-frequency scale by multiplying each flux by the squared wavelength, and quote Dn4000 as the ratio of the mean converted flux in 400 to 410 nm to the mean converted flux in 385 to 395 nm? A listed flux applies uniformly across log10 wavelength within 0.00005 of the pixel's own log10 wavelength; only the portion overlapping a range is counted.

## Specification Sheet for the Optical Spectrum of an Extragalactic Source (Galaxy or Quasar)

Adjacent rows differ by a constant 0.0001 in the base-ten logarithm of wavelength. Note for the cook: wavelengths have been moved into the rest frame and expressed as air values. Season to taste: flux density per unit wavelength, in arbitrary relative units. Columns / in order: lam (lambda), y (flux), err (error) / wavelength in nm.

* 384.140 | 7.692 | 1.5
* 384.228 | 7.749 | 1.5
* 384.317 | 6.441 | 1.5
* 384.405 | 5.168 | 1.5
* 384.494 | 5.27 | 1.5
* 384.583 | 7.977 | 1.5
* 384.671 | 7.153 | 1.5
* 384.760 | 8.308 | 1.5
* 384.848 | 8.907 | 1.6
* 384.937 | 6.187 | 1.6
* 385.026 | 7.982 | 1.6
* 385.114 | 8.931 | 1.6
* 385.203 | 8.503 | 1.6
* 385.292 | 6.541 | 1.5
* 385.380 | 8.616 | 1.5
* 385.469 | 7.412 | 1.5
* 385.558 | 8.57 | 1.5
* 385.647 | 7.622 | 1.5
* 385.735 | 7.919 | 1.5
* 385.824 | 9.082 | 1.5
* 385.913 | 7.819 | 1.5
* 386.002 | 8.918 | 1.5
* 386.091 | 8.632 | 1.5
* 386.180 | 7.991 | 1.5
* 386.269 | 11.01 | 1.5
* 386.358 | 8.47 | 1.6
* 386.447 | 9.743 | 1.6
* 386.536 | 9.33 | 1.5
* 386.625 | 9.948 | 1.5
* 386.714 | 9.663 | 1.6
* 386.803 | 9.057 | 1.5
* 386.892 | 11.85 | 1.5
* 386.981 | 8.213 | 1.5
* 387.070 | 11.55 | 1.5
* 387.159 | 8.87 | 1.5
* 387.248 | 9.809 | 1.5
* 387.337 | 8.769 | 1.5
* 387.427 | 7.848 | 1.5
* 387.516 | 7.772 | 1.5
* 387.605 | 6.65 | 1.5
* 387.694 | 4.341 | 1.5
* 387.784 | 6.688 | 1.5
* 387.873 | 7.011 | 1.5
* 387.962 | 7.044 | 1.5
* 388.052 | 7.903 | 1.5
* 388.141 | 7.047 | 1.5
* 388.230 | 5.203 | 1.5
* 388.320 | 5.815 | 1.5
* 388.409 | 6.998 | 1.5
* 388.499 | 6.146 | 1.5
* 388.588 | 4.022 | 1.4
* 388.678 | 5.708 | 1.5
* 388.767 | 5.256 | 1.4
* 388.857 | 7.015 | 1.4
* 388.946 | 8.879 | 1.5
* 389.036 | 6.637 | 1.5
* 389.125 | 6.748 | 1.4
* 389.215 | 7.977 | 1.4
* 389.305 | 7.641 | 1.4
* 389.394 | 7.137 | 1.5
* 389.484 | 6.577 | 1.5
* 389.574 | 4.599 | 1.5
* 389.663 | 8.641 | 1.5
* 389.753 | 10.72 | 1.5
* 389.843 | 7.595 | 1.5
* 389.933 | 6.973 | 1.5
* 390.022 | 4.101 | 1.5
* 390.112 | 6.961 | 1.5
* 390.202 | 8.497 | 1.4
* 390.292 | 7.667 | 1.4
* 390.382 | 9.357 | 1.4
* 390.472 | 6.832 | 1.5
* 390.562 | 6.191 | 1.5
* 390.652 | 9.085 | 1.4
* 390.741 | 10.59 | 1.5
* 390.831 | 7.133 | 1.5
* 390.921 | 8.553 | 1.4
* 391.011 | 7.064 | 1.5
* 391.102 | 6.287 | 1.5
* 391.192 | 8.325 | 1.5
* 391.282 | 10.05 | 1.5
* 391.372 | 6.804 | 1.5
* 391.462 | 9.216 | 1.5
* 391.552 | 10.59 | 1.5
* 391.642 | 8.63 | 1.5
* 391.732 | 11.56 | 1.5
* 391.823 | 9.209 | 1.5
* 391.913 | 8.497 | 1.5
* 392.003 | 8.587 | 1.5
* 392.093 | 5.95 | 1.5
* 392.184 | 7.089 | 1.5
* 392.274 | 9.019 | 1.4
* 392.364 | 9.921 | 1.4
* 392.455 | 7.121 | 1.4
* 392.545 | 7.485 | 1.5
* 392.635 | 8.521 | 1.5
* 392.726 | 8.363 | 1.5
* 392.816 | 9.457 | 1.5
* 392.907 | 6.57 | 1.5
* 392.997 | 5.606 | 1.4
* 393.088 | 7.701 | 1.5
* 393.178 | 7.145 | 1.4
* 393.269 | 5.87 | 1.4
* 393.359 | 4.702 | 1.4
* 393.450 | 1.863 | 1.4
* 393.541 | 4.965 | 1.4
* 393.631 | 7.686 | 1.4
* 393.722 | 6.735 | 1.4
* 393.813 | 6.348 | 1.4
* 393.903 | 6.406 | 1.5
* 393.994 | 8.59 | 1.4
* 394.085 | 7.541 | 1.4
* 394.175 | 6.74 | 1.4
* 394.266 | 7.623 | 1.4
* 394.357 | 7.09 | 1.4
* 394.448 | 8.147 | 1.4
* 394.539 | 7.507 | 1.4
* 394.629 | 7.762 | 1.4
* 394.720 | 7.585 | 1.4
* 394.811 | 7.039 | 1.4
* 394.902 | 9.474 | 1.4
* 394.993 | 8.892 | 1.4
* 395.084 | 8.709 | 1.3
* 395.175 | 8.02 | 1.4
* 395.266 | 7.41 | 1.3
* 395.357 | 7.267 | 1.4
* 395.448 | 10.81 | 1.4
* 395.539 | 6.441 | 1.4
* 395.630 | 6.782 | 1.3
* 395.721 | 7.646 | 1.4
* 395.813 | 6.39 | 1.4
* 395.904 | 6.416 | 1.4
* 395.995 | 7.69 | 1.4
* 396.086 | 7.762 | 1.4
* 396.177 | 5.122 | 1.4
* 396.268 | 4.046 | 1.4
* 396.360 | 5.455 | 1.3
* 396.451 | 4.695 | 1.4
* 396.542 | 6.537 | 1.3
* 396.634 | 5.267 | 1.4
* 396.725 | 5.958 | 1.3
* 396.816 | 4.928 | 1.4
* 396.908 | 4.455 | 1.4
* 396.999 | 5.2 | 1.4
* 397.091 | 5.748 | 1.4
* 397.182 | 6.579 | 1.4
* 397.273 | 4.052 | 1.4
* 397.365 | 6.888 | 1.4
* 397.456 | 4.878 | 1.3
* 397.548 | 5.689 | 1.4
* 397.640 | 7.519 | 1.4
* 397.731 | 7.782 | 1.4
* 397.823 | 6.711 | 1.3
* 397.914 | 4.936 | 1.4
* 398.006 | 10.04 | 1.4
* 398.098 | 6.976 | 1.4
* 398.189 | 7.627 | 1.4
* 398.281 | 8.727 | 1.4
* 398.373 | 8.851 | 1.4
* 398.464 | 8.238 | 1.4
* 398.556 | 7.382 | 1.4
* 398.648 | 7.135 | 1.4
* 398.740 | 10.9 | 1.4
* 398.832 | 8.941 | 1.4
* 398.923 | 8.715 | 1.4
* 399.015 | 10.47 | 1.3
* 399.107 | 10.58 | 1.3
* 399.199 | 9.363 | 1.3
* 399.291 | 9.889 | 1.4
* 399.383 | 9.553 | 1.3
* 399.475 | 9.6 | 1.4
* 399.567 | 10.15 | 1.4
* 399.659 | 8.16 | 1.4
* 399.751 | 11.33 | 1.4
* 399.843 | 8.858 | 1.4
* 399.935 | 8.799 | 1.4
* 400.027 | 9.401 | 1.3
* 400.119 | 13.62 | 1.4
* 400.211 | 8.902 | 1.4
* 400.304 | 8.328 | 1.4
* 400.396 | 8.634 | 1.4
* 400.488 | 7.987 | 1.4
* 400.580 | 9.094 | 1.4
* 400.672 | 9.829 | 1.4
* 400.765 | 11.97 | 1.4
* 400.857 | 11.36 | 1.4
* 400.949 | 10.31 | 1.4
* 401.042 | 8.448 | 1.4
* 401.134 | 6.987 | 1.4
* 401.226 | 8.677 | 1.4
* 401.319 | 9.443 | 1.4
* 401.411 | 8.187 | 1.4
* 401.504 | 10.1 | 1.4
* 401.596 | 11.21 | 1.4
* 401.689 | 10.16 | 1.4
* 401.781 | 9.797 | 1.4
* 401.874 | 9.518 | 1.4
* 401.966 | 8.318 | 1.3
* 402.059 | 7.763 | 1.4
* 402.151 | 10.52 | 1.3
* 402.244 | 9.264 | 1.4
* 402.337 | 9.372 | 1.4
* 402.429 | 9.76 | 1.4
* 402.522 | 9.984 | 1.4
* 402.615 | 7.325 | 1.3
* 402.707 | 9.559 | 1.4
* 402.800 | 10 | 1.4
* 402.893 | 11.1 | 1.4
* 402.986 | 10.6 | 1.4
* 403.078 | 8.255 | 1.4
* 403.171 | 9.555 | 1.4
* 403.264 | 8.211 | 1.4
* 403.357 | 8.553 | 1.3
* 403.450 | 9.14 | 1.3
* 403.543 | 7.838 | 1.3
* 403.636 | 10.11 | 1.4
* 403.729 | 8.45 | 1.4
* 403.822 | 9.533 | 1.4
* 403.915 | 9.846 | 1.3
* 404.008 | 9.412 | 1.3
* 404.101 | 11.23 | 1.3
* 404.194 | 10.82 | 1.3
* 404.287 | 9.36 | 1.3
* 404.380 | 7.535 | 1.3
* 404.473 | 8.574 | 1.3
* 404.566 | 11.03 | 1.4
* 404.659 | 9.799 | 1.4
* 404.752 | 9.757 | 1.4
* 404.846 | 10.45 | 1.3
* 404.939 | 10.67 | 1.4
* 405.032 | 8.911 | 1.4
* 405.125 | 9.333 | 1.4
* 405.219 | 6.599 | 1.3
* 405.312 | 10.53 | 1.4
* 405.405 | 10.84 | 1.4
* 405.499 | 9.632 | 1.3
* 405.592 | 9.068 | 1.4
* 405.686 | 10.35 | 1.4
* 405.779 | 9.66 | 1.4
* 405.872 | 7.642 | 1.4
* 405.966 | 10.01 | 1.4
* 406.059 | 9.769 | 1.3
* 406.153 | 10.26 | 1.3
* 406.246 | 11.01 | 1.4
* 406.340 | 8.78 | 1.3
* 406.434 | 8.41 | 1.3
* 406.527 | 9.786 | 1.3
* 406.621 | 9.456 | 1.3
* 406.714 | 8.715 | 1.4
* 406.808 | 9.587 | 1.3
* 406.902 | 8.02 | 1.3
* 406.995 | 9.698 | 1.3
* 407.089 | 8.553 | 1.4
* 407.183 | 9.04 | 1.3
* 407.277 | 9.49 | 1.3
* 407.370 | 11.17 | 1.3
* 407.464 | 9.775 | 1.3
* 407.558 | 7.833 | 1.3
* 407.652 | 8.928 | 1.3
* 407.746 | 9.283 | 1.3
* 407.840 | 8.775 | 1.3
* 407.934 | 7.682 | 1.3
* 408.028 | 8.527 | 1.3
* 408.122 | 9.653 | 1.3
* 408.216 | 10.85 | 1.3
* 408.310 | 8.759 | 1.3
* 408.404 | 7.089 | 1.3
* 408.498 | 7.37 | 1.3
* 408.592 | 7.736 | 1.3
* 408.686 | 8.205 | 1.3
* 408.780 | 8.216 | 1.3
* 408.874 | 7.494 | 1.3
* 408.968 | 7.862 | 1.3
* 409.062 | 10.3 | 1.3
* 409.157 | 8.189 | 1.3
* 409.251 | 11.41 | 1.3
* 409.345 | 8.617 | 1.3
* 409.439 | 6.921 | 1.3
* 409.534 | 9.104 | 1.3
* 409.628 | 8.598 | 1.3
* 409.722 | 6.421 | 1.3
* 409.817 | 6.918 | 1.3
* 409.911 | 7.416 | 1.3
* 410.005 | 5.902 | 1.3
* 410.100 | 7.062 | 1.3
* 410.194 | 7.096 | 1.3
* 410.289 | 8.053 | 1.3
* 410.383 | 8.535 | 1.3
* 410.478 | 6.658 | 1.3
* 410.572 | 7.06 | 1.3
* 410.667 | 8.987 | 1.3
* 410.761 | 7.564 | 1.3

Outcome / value 1.28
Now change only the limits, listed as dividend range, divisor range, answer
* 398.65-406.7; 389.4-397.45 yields 1.37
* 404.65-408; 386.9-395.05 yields 1.35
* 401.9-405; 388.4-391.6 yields 1.35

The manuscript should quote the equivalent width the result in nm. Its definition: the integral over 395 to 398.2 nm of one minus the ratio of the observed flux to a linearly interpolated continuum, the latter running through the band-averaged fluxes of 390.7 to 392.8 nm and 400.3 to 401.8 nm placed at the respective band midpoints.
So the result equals 0.87 nm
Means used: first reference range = 8.47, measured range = 6.54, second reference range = 9.47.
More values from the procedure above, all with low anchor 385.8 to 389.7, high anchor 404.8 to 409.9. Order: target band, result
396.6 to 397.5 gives 0.32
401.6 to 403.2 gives -0.15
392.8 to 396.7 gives 0.62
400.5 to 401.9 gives -0.17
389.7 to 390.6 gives 0.05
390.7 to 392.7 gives -0.11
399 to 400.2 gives -0.20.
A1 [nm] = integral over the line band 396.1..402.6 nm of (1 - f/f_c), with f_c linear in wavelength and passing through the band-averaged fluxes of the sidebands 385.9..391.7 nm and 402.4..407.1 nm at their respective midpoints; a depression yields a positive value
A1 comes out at 0.47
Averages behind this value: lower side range 7.86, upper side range 9.44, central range 8.28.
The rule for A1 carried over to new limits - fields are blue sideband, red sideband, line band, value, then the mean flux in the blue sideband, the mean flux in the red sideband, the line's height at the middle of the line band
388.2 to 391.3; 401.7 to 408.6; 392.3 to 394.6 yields 0.20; 7.21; 9.3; 7.72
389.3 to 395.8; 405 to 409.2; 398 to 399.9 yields -0.19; 7.65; 9.04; 8.26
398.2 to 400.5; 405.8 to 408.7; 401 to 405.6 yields -0.11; 9.29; 9.04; 9.17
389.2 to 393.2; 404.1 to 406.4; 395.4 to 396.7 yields 0.31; 7.95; 9.63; 8.53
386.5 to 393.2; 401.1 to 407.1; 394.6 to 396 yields 0.11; 7.81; 9.4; 8.42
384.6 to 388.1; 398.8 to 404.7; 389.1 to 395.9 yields 0.92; 8.37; 9.49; 8.82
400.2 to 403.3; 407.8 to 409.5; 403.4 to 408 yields -0.25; 9.38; 8.54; 8.9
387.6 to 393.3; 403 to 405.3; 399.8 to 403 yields -0.20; 7.49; 9.33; 8.96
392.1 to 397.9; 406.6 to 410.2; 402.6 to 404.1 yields -0.27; 6.83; 8.51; 7.88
